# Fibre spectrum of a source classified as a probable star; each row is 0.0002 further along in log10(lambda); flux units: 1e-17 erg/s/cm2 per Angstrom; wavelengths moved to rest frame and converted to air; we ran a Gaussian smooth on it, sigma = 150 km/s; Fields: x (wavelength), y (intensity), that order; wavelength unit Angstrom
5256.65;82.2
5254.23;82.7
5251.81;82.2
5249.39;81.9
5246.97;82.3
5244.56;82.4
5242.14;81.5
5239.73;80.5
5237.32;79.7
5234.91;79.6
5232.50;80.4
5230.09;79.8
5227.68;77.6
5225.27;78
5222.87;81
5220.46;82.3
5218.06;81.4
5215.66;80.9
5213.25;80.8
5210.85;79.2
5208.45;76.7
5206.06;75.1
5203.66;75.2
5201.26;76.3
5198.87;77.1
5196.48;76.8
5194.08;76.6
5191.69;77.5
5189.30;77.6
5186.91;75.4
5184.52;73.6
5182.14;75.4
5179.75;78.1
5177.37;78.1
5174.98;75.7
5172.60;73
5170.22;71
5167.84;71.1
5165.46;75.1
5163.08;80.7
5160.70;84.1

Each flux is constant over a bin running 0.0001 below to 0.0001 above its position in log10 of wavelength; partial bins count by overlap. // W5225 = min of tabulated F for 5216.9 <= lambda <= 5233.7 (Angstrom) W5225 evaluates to 77.6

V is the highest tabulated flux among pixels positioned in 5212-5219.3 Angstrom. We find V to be 81.4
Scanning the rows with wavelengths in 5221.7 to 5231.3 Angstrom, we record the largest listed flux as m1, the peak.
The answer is 81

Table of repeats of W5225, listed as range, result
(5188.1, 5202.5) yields 76.3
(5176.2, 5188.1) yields 73.6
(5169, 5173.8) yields 71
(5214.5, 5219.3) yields 80.9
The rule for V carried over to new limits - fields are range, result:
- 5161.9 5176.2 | 80.7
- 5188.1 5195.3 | 77.6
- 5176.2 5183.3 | 78.1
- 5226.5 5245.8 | 82.4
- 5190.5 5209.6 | 77.5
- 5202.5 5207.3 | 75.2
